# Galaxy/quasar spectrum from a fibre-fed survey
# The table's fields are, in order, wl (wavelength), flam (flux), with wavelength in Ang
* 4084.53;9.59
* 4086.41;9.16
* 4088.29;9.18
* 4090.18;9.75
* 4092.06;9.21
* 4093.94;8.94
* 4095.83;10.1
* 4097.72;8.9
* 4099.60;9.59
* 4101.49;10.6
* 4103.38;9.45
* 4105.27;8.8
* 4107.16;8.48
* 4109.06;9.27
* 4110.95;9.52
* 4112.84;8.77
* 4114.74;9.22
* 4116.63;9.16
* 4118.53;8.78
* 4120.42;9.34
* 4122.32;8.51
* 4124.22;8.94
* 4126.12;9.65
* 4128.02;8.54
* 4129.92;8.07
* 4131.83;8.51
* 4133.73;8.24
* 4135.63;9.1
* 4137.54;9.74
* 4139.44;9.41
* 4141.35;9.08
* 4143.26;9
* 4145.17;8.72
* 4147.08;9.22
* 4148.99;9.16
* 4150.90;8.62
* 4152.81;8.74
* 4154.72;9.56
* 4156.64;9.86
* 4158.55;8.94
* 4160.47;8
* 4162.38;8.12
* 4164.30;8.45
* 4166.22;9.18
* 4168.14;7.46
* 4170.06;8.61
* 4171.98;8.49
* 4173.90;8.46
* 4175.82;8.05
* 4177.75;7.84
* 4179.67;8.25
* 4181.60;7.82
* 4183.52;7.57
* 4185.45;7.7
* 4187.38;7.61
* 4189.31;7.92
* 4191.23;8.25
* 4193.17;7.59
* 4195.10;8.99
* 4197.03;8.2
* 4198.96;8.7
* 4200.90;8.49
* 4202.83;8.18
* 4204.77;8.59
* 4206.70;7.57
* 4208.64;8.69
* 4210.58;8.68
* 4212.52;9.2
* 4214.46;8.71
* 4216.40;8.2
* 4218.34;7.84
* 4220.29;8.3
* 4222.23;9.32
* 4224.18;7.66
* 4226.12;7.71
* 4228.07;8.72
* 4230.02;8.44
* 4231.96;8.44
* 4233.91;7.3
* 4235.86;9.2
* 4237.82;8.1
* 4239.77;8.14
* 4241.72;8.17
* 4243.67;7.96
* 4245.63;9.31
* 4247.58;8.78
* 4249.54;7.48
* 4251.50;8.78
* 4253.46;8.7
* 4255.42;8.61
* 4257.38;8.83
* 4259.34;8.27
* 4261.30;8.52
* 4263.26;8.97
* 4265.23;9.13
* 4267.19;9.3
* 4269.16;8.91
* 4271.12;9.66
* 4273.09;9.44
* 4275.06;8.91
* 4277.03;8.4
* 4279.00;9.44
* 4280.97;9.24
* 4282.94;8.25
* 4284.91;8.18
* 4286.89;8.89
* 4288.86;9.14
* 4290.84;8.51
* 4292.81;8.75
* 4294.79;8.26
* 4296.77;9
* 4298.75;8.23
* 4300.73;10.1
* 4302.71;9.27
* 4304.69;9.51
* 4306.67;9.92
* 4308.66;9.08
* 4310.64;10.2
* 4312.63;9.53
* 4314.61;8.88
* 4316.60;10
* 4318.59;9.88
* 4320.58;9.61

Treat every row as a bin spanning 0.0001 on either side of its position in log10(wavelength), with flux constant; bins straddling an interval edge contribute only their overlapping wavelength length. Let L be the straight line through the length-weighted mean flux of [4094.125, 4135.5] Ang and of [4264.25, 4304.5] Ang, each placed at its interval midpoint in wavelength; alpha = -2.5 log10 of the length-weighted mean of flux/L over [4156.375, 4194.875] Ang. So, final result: 0.11 mag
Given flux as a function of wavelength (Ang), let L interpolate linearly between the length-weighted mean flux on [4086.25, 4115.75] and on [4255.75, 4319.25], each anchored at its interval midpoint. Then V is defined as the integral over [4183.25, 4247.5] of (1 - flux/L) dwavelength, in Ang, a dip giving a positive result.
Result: 6.1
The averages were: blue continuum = 9.31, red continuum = 9.07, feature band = 8.3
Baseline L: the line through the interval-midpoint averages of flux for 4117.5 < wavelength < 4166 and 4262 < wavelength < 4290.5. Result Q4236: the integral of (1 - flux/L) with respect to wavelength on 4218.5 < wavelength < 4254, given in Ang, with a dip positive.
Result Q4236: 2.4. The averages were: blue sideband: 8.9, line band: 8.34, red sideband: 8.97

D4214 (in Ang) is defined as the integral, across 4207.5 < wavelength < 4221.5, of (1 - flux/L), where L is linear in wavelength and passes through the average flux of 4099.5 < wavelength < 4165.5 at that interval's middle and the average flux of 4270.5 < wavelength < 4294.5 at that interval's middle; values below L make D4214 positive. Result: 0.6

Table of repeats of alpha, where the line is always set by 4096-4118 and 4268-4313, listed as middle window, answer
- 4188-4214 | 0.097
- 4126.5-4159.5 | 0.030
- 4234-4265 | 0.076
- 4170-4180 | 0.117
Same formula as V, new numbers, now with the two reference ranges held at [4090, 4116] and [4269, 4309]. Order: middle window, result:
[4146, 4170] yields 1.2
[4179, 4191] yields 1.8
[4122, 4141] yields 0.8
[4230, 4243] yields 1.2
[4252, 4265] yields 0.5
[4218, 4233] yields 1.3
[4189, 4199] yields 1.0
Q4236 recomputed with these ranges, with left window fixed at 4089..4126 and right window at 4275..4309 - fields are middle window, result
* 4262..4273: -0.26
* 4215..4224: 0.69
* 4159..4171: 1.07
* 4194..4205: 0.71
